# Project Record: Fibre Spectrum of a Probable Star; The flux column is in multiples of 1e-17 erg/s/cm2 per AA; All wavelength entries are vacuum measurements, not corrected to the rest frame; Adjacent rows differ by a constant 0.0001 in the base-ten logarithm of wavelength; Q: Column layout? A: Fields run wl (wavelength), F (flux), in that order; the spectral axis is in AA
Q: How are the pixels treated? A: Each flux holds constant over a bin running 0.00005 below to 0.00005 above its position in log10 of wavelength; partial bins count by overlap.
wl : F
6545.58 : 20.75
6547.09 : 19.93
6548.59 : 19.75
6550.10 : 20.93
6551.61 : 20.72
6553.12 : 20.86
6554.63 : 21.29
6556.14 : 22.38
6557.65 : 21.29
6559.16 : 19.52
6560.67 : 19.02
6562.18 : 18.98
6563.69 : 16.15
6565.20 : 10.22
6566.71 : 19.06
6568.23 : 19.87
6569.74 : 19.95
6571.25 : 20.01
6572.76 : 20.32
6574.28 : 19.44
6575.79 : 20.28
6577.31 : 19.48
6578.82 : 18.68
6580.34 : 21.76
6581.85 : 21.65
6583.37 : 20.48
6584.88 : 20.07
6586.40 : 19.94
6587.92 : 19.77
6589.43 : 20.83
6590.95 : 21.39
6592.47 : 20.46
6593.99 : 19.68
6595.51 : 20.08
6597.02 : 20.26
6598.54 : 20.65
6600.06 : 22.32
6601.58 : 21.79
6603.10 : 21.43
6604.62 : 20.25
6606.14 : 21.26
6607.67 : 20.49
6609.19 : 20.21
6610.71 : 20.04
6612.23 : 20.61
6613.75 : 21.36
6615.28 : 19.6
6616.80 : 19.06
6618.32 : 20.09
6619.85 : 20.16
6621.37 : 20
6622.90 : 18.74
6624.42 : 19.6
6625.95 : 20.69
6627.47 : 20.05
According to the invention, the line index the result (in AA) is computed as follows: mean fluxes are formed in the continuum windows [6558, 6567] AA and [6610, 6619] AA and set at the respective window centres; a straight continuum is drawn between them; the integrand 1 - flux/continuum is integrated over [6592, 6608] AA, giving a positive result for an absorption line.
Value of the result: -1.2 AA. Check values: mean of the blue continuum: 17.3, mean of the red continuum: 20.1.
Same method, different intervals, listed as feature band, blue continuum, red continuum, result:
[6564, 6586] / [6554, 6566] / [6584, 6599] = 0.12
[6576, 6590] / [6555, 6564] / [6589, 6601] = 0.08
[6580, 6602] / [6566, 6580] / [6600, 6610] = -0.28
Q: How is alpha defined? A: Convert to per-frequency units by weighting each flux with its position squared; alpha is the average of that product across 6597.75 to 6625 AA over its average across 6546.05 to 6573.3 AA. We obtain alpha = 1.07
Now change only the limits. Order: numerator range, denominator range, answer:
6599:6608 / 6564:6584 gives 1.11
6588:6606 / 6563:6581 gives 1.12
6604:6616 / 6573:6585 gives 1.02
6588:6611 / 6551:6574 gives 1.09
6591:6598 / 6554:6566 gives 1.10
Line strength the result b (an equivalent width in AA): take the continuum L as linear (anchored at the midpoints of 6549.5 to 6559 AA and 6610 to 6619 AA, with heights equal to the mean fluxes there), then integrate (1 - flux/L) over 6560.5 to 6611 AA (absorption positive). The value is 1.7 AA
